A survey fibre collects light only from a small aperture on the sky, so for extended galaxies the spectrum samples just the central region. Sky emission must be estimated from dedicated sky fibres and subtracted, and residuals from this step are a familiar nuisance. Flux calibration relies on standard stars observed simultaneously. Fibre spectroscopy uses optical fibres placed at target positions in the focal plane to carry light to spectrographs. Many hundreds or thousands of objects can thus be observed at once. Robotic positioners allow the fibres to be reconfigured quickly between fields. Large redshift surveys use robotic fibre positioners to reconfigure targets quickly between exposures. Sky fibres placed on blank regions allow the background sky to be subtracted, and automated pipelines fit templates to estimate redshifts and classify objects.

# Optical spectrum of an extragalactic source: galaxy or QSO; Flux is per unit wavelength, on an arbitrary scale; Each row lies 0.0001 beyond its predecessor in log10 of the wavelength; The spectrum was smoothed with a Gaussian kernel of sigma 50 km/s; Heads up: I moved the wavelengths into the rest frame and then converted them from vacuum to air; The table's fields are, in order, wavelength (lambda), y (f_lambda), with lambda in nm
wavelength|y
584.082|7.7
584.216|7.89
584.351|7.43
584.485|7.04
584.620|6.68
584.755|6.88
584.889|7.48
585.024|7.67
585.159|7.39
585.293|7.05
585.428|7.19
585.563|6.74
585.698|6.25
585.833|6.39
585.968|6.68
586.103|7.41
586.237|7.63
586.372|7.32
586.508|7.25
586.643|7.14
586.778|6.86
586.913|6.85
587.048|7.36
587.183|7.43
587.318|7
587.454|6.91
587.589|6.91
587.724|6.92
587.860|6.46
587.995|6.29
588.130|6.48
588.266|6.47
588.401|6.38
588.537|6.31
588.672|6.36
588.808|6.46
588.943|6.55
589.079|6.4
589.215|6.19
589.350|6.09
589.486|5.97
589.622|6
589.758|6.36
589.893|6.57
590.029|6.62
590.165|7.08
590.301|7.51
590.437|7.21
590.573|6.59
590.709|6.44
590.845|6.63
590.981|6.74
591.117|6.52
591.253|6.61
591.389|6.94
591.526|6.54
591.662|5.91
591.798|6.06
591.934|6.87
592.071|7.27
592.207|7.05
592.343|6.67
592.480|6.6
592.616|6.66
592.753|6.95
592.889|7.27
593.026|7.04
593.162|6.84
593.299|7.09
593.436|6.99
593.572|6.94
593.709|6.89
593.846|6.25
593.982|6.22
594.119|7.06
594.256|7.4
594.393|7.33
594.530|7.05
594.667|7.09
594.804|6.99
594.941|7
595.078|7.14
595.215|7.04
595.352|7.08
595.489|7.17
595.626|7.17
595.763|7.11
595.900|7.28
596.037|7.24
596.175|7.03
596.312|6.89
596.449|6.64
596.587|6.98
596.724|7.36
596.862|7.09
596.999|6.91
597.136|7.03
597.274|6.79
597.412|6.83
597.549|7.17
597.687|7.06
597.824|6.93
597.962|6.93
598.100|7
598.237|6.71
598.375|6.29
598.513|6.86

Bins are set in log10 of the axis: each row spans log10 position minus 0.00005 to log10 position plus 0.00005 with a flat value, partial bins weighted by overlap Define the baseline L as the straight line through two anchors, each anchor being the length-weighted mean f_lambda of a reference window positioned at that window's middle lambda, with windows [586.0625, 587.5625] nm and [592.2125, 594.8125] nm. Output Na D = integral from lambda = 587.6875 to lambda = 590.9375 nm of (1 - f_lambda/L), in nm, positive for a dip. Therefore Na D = 0.26 nm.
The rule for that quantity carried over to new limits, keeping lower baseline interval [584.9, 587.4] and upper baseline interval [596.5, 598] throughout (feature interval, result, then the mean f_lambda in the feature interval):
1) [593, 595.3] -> 0.02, 6.96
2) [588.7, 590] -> 0.14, 6.3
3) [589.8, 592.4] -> 0.12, 6.73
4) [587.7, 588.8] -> 0.10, 6.44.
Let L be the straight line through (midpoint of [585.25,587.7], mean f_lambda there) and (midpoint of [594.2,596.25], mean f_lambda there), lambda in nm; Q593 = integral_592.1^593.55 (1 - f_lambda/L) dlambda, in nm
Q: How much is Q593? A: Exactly 0.04 nm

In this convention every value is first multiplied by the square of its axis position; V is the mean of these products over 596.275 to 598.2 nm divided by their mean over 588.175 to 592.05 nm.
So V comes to 1.09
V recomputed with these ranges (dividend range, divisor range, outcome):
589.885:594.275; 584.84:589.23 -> 1.01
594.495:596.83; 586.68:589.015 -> 1.08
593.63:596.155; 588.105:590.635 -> 1.10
